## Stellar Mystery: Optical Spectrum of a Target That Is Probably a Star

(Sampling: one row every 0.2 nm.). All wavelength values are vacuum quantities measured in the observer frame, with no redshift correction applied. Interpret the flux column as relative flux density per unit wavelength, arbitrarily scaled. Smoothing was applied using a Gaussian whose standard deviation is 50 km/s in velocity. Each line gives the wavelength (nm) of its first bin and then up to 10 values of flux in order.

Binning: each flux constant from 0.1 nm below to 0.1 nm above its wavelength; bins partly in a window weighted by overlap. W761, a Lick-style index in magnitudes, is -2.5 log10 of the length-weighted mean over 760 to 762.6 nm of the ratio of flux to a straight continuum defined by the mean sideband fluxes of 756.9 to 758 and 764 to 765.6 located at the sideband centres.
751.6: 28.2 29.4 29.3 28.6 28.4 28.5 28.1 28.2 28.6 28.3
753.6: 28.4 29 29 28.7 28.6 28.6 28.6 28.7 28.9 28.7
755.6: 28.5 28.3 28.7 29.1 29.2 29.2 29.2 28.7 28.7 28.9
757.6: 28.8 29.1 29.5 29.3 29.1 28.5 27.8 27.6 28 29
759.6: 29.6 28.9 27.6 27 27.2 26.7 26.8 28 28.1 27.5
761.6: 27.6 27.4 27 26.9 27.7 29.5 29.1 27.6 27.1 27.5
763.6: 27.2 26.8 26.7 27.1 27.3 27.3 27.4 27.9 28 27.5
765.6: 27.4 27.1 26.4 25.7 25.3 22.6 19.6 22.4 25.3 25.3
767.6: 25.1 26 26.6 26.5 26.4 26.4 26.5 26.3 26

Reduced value 0.03 mag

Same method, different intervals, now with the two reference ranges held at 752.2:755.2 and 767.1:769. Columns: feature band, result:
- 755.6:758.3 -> -0.04 mag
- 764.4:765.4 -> -0.04 mag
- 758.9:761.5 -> -0.02 mag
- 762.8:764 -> -0.02 mag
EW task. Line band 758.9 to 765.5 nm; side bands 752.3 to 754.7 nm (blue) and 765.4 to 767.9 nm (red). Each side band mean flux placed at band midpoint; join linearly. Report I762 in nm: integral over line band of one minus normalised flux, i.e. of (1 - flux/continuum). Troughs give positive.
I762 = -0.38 nm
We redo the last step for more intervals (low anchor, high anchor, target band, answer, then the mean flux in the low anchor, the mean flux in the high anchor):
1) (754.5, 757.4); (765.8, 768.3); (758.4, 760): -0.05 nm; 28.8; 24.8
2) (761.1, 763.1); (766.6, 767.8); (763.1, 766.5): -0.19 nm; 27.8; 23.7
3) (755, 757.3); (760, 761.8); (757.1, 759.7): -0.06 nm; 28.8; 27.4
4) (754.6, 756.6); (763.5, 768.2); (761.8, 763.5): -0.06 nm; 28.8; 26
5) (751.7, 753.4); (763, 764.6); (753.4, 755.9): -0.03 nm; 28.6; 27.1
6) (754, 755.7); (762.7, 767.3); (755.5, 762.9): -0.17 nm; 28.7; 26.4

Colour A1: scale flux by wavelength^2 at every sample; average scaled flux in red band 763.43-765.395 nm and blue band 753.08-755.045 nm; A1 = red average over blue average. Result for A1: 0.98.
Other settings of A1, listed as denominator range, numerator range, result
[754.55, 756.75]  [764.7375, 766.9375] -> 0.92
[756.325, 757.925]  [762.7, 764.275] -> 0.96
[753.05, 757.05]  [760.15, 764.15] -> 0.97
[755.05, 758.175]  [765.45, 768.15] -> 0.89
